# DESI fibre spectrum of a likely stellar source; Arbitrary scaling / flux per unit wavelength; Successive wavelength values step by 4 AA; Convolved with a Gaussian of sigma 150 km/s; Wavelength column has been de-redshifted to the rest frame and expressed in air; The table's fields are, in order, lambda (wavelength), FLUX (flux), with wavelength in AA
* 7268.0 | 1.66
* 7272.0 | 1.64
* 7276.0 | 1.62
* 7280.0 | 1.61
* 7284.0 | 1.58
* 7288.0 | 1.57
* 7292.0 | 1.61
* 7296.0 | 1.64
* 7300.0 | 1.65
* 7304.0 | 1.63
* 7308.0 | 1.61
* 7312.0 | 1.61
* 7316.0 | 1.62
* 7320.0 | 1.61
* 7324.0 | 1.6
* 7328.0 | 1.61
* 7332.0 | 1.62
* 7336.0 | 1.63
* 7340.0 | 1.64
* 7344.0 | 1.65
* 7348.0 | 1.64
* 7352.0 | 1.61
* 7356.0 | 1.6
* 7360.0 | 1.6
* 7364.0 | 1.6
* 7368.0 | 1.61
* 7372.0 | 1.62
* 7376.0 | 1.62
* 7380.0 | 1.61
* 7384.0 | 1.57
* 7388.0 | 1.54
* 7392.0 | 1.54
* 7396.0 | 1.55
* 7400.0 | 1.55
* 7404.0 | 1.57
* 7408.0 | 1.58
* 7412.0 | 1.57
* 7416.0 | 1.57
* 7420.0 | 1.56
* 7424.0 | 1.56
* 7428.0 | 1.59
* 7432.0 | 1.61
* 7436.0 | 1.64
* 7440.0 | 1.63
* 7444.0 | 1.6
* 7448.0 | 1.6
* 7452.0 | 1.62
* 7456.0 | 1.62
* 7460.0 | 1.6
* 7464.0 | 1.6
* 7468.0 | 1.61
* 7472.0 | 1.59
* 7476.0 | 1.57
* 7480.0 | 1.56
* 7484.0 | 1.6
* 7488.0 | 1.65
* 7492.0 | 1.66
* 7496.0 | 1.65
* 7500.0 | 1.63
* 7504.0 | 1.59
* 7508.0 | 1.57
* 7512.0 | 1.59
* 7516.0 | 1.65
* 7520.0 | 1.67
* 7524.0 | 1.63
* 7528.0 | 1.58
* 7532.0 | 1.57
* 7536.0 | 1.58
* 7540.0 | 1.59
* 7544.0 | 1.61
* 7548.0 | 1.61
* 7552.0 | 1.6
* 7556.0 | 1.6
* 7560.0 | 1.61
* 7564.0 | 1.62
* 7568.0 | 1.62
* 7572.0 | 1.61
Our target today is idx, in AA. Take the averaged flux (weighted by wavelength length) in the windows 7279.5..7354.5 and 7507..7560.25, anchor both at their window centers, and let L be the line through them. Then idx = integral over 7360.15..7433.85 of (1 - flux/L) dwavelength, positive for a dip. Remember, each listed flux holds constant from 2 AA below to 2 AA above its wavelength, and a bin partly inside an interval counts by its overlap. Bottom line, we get 1.5 AA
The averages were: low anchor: 1.62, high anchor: 1.6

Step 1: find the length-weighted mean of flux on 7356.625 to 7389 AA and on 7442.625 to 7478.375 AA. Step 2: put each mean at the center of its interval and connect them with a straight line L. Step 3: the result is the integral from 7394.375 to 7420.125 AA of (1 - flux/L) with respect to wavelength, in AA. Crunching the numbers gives 0.55 AA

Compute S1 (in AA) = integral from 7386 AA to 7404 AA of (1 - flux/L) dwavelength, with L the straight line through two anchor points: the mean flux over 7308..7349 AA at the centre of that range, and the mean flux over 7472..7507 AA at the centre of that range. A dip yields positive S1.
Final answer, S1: 0.8 AA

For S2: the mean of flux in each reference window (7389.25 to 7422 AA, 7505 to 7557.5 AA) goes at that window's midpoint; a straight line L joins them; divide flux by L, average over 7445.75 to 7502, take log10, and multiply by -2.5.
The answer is -0.019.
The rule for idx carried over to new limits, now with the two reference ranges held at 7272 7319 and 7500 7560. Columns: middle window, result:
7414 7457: 0.2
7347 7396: 0.5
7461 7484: 0.3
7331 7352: -0.3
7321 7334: 0.0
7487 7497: -0.3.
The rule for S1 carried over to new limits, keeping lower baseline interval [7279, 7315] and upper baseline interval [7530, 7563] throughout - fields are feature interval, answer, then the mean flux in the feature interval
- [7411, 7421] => 0.24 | 1.57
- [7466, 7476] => 0.05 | 1.59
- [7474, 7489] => 0.09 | 1.59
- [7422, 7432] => 0.14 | 1.58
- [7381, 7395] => 0.46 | 1.55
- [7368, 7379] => -0.07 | 1.62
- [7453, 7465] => -0.04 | 1.61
